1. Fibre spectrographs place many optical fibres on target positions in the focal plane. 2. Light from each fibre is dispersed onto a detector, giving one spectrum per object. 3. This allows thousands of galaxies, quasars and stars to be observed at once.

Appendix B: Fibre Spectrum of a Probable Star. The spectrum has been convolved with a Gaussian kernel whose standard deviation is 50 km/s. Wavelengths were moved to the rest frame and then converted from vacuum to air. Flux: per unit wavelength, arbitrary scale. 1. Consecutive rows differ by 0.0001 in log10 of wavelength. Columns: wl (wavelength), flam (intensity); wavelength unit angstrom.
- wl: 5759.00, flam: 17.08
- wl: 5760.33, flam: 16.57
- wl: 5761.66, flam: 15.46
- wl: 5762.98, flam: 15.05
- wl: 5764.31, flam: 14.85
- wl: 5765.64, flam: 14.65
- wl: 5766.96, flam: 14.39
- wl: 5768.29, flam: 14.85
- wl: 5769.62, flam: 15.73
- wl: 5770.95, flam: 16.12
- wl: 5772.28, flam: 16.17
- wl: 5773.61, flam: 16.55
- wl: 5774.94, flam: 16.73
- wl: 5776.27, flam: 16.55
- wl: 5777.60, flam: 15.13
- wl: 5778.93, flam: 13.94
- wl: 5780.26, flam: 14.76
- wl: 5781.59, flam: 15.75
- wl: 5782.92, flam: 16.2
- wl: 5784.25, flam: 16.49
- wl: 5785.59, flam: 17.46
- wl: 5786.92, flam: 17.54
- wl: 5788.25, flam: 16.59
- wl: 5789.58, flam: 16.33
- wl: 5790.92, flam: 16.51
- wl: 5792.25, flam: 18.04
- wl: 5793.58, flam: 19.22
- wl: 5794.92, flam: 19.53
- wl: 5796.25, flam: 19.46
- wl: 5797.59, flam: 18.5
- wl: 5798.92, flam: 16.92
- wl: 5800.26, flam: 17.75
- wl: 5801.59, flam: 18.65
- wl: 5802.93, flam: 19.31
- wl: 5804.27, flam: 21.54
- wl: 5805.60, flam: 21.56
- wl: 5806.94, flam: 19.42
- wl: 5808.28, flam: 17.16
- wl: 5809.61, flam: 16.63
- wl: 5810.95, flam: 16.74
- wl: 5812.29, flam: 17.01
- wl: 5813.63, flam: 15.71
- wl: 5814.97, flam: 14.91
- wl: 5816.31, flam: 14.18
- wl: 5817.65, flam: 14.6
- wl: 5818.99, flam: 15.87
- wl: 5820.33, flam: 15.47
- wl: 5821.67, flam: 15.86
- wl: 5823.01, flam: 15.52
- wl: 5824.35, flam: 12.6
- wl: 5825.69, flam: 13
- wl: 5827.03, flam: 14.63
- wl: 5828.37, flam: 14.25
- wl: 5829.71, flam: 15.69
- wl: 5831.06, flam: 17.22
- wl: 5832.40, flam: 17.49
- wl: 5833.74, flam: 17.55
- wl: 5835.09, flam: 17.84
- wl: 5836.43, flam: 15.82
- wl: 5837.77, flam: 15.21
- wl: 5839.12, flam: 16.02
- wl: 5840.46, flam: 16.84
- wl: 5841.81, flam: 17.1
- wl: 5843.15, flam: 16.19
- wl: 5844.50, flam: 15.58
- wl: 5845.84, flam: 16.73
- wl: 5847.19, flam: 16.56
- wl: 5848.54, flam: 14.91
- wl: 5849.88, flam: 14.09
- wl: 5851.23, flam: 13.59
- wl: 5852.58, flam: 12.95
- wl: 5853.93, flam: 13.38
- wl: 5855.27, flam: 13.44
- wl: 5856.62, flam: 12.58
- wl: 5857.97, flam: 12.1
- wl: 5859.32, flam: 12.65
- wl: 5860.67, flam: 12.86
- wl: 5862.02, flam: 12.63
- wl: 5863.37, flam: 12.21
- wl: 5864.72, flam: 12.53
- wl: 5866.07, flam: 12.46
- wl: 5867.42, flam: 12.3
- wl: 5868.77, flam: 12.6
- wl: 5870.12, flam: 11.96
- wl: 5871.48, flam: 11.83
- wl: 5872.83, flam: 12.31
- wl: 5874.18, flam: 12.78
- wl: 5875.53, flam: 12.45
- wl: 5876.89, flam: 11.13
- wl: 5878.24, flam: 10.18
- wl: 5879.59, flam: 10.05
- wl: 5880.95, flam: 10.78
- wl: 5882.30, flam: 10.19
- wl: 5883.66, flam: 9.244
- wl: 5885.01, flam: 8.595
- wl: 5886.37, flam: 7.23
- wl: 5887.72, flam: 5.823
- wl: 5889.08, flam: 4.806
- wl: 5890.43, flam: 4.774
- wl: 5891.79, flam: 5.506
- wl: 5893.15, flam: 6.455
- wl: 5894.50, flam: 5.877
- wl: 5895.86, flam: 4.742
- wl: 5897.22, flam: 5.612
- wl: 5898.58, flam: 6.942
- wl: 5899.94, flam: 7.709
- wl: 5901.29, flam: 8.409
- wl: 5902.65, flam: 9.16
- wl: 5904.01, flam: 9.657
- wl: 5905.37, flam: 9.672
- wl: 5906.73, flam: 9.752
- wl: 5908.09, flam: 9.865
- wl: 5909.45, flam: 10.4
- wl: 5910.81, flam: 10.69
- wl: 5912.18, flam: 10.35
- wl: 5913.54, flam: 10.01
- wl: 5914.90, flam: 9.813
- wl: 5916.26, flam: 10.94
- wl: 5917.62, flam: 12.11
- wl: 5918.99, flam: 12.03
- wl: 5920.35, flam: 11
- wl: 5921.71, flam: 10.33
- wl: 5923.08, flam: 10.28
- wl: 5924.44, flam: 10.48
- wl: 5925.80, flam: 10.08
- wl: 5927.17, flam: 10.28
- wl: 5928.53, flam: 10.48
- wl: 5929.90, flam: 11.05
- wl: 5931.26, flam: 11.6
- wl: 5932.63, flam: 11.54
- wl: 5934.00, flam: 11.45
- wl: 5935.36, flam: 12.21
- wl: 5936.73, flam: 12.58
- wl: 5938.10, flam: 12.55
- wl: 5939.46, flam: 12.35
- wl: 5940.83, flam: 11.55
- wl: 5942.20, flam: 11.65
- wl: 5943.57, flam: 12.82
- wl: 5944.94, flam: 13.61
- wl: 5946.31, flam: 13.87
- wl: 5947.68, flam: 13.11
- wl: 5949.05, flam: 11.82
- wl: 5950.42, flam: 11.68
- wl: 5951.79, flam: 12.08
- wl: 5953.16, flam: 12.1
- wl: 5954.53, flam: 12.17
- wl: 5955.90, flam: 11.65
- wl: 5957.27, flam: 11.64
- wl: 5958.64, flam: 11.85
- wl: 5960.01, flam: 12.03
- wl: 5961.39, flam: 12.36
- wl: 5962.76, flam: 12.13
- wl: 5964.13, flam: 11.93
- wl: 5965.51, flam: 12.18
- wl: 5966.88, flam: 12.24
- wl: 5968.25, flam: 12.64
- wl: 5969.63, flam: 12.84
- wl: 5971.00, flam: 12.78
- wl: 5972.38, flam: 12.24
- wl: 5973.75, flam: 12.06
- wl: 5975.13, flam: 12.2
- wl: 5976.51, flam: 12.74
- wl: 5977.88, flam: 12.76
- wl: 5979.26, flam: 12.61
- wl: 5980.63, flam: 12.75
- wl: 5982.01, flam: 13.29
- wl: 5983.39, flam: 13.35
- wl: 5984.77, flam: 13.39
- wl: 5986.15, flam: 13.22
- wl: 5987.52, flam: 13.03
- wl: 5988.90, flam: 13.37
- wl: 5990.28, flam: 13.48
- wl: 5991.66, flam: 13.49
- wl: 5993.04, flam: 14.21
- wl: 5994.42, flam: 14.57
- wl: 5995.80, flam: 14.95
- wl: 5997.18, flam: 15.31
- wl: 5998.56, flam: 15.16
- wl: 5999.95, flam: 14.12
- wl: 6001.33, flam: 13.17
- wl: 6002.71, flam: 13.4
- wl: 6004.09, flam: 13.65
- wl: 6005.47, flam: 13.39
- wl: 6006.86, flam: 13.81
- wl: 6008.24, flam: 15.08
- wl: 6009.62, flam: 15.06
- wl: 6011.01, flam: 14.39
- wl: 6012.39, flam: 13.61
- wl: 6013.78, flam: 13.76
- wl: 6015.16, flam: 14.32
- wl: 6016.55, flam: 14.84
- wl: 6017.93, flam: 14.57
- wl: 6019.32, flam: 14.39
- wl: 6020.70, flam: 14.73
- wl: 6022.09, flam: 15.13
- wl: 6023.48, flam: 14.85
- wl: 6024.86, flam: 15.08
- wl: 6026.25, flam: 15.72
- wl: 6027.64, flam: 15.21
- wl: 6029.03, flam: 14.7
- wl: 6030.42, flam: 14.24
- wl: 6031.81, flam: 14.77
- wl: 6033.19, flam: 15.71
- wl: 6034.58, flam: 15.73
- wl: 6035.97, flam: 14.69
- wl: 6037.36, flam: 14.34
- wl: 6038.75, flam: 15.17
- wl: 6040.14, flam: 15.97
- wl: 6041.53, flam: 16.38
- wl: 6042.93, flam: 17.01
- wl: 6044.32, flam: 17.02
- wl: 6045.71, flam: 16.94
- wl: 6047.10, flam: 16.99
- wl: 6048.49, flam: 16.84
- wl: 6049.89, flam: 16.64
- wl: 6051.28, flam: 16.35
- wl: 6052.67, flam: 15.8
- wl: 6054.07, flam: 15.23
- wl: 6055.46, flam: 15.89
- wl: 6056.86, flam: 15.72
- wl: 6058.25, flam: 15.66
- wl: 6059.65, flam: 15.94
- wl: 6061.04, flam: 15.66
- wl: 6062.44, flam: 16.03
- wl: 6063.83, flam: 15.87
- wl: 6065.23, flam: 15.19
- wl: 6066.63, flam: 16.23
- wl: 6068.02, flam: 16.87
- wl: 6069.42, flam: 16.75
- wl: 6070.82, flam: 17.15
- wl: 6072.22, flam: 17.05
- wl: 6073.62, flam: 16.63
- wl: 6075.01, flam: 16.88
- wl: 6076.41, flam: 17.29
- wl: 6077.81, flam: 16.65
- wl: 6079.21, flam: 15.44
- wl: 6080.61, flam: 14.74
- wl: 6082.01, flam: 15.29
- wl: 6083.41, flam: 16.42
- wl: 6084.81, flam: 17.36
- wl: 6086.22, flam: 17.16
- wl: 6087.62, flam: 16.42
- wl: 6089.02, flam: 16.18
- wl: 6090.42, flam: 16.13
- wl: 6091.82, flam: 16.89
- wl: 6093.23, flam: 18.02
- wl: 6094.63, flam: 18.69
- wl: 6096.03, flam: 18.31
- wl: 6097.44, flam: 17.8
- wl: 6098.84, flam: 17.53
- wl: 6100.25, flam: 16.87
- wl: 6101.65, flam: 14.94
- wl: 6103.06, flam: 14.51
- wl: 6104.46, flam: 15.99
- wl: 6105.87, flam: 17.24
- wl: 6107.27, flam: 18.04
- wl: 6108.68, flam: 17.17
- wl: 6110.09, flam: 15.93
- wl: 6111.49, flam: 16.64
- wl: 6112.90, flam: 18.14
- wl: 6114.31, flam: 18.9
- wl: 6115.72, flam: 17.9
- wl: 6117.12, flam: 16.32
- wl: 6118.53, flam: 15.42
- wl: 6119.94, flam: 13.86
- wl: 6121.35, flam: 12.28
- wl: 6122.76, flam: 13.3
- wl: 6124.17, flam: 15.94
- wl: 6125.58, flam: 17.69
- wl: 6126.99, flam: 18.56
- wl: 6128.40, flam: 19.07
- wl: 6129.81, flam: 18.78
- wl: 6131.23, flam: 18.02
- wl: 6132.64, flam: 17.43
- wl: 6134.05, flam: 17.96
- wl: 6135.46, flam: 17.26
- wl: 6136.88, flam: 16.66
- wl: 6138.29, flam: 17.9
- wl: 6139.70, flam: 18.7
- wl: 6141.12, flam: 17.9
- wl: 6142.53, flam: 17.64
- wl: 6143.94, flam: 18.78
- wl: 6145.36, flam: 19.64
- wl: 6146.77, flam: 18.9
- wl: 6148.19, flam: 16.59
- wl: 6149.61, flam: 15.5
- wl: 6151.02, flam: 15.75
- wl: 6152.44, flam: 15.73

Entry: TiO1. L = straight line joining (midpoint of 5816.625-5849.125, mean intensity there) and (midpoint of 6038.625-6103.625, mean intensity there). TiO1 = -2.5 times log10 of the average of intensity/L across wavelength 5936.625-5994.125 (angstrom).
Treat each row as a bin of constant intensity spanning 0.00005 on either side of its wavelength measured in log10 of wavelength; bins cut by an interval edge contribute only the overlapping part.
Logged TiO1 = 0.27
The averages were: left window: 15.8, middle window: 12.6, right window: 16.4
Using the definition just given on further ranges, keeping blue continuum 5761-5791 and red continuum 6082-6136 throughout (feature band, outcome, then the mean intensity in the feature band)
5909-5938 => 0.43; 11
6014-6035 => 0.12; 14.9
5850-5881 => 0.29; 12.3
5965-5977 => 0.30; 12.4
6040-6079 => 0.02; 16.4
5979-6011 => 0.19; 13.8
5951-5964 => 0.34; 12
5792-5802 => -0.17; 18.5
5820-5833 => 0.06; 15.2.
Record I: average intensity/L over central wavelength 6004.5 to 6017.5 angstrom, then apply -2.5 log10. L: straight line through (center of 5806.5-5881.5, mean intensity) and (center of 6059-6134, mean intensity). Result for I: 0.118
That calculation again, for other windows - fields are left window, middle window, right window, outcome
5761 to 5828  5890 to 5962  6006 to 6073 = 0.45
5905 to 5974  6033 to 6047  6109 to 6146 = -0.10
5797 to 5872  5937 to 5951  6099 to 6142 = 0.26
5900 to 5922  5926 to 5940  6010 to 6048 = -0.04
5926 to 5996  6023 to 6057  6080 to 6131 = -0.07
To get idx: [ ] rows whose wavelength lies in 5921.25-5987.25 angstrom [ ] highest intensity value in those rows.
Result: 13.87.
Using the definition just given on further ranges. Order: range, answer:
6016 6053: 17.02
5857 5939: 12.86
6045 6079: 17.29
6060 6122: 18.9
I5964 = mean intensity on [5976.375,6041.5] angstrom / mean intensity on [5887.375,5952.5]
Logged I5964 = 1.4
